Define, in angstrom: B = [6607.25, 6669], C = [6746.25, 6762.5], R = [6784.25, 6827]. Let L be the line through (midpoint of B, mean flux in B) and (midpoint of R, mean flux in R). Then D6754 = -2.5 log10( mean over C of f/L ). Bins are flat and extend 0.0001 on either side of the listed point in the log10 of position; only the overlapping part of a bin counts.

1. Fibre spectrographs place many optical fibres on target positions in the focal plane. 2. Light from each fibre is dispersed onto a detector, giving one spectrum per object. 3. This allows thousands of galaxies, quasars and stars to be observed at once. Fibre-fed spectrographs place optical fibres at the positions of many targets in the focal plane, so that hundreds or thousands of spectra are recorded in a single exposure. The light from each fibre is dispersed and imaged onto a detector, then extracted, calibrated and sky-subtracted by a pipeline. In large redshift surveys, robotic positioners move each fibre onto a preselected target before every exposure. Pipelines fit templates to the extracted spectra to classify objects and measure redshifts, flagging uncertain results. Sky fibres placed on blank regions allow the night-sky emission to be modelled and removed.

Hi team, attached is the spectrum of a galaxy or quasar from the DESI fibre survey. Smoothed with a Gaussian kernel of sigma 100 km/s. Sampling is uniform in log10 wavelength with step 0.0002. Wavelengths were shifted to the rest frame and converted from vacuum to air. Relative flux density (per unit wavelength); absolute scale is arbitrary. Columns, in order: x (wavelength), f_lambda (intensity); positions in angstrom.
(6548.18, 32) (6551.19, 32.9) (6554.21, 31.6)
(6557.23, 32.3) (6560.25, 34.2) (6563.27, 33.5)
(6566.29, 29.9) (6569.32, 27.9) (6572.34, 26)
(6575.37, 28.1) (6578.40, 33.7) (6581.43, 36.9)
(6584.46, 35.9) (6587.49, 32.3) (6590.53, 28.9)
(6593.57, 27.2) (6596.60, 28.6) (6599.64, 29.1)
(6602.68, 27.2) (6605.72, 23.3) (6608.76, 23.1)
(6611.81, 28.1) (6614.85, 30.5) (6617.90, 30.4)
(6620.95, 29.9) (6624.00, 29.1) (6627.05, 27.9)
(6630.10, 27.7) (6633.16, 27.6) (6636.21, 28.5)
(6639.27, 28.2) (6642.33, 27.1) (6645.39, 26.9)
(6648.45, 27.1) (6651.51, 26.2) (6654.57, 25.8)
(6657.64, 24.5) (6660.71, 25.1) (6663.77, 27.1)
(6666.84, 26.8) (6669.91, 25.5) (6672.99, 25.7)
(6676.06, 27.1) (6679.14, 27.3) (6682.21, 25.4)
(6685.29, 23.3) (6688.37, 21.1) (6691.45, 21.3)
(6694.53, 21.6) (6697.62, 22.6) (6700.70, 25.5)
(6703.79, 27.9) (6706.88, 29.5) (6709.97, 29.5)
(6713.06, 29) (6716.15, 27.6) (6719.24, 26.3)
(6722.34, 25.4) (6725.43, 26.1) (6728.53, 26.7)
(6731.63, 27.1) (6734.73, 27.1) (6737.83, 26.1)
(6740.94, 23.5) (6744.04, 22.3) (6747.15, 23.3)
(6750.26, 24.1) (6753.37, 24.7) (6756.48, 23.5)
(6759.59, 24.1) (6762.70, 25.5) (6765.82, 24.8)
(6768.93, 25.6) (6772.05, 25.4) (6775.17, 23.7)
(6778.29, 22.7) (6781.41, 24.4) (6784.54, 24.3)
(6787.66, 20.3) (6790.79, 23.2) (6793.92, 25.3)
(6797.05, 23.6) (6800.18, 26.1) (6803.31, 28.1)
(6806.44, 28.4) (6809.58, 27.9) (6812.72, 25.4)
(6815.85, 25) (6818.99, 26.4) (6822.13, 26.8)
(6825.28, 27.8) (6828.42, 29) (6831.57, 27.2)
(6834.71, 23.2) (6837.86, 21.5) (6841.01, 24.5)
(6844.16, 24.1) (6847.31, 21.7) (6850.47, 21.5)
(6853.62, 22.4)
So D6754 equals 0.09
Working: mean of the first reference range 27.4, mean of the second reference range 25.7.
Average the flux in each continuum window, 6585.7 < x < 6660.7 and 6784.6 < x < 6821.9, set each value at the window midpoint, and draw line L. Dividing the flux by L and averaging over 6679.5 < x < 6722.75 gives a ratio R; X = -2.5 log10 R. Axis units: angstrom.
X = 0.05 mag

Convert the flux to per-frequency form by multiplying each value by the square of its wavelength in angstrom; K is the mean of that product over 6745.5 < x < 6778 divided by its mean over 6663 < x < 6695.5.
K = 1.01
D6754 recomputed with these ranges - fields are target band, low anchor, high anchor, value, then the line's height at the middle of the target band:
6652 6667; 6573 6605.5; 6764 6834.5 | 0.116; 28.7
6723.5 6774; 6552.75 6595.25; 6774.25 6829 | 0.076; 26.8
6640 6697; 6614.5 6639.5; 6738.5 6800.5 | 0.090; 27.4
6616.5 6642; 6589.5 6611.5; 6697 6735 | -0.067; 26.9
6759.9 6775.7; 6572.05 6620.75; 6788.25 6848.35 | 0.058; 26.4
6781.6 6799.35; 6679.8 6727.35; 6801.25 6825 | 0.134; 26.6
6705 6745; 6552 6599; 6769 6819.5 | 0.010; 26.9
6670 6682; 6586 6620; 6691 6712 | -0.003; 26.3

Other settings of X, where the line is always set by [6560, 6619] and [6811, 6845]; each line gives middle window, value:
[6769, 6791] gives 0.12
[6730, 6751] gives 0.09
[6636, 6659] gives 0.08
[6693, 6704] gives 0.16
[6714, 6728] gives 0.04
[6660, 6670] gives 0.08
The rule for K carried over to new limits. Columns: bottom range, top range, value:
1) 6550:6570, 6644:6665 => 0.84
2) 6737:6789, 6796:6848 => 1.09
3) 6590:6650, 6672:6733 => 0.95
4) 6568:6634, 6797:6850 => 0.94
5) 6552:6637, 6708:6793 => 0.89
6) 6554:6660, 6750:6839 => 0.92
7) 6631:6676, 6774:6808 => 0.96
